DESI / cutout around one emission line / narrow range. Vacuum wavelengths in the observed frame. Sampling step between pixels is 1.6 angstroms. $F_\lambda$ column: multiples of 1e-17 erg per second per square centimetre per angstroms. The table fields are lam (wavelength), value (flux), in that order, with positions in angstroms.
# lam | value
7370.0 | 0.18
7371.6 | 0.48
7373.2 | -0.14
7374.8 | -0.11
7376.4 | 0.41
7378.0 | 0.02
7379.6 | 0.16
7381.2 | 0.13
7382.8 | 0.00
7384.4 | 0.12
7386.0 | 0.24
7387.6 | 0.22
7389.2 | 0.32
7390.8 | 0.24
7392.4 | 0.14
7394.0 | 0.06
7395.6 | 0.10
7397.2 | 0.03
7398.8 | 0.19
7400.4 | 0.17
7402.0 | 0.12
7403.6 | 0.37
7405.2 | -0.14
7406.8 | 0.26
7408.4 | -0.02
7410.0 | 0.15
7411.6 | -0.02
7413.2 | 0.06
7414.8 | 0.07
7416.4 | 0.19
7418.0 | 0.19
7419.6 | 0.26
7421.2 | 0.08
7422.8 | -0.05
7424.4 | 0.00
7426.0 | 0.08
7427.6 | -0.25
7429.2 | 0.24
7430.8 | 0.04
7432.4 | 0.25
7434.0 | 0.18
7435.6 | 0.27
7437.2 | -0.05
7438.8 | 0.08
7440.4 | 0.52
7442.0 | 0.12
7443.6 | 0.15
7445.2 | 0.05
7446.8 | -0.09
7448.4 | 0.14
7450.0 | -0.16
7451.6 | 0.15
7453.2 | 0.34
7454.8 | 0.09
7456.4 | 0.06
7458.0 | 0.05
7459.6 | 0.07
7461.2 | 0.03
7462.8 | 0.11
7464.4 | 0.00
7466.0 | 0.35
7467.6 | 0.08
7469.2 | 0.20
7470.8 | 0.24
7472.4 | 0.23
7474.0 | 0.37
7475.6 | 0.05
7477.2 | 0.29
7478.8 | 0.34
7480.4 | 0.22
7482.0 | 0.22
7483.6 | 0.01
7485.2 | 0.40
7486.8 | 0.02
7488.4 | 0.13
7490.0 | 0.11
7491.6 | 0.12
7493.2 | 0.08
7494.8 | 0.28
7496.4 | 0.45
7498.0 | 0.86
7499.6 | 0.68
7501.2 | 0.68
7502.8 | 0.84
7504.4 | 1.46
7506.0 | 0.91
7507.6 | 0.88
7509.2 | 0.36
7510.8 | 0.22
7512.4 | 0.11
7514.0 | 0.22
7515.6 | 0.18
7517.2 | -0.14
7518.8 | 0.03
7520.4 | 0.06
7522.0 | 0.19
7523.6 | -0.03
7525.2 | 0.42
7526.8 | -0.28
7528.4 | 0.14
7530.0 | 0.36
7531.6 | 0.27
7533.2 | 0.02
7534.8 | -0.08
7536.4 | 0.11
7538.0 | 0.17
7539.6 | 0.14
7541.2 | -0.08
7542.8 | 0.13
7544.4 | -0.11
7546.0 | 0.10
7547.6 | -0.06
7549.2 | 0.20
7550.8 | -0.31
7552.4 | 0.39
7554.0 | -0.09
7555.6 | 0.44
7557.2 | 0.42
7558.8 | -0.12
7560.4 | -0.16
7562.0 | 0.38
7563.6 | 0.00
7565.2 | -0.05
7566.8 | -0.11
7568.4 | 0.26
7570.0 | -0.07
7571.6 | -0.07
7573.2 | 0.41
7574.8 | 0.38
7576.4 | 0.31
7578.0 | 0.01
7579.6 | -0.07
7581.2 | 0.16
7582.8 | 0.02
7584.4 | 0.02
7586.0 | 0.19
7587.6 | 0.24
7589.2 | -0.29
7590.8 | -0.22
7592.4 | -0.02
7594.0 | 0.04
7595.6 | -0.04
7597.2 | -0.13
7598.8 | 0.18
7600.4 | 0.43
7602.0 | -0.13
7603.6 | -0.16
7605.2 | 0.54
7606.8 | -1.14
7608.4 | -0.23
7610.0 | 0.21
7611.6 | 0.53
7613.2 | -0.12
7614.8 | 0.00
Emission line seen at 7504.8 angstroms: [O II]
